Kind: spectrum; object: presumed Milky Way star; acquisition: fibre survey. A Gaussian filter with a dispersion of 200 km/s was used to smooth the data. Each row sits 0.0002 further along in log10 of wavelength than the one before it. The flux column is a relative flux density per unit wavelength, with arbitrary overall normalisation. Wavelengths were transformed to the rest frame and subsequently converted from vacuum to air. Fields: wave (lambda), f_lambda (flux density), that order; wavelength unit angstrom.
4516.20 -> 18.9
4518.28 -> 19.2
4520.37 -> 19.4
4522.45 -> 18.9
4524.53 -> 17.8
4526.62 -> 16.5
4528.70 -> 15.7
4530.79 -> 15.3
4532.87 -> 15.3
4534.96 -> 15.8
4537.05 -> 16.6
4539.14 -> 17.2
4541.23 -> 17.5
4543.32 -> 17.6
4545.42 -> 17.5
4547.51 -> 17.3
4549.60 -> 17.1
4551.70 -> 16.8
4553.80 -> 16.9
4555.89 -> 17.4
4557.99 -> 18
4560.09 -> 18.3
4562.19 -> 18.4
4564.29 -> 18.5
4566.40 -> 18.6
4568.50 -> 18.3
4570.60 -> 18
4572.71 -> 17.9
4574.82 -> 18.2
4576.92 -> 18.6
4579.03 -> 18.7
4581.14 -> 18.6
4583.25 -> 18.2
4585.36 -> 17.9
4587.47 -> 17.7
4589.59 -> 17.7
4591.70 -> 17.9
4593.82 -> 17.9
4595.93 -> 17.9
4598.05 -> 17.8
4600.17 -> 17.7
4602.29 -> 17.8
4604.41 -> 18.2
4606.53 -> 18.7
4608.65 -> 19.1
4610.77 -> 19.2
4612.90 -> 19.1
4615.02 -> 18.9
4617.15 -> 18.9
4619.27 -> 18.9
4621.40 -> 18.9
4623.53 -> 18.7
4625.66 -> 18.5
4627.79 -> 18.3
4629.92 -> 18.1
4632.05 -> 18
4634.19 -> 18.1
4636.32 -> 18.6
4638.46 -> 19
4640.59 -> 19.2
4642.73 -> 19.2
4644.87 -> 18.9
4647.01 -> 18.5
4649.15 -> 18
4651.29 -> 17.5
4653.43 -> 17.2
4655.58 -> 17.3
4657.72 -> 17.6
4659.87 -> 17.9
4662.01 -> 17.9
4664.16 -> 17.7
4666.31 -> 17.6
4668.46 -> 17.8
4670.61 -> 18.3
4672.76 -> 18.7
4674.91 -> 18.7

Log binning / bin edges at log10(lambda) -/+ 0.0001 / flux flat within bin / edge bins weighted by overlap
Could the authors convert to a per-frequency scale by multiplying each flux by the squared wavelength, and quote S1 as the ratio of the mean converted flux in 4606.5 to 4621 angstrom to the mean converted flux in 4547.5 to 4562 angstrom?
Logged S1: 1.1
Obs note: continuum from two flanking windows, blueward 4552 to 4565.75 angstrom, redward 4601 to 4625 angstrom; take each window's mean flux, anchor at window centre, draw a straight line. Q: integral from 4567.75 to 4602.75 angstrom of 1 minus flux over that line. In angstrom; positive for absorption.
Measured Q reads 0.5 angstrom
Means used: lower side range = 17.9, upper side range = 18.8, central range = 18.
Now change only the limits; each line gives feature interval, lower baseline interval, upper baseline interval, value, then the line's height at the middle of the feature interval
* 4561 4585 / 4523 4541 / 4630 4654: -1.7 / 17.1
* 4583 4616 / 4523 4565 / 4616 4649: -0.3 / 18.1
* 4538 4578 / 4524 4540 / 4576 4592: -1.4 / 17.2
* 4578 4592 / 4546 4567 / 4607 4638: 0.0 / 18.1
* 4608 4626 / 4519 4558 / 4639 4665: -1.2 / 17.8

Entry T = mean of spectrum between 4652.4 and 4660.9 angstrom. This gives 17.5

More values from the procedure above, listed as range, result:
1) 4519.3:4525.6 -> 18.7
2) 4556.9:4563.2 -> 18.2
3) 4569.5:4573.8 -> 17.9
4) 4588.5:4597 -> 17.8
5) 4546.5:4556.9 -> 17.1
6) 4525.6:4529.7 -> 16.1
